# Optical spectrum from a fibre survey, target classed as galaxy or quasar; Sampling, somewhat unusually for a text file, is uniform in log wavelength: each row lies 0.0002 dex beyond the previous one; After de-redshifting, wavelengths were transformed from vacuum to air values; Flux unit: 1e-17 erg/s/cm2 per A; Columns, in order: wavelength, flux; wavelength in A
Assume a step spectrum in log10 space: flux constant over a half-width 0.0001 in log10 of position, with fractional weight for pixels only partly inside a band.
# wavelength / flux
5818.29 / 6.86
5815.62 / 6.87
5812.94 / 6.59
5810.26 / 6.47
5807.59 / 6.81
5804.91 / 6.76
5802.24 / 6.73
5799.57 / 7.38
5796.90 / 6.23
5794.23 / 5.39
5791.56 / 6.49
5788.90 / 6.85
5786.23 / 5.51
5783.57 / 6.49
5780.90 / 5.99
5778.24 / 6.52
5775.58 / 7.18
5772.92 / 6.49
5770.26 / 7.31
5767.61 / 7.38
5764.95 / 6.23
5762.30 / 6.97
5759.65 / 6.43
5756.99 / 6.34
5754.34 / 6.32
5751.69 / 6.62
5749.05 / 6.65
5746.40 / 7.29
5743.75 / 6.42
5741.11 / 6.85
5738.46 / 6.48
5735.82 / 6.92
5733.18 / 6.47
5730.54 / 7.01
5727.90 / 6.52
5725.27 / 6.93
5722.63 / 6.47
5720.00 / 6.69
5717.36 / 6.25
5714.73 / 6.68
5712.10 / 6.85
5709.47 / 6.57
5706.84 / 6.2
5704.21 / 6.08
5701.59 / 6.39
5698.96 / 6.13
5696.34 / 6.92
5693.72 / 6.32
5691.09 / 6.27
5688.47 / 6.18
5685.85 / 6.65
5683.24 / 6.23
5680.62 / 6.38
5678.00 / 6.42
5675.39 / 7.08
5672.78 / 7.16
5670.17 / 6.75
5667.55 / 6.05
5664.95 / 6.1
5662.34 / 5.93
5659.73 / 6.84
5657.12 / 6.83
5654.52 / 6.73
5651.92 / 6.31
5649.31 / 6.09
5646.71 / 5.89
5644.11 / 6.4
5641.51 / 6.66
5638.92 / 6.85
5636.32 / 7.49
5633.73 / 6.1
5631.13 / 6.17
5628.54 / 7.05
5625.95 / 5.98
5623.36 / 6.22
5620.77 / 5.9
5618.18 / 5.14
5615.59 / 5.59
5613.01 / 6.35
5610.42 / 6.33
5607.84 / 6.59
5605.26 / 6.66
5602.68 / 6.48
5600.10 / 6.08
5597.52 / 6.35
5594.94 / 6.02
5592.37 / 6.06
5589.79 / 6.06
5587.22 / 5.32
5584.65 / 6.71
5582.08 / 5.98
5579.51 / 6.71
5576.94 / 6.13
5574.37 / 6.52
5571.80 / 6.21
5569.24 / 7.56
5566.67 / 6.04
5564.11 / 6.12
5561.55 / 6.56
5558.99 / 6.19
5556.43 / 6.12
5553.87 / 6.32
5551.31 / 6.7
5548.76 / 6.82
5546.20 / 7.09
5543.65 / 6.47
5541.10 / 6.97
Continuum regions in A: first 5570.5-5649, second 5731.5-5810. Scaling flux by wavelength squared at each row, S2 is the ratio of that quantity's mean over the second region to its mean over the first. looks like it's 1.1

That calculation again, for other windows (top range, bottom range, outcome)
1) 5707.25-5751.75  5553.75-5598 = 1.12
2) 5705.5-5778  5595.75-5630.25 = 1.13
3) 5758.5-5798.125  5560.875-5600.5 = 1.11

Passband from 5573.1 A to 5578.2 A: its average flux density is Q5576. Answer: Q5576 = 6.32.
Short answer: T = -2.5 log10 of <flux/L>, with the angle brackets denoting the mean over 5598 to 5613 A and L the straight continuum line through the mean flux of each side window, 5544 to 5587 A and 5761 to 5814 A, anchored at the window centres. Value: 0.01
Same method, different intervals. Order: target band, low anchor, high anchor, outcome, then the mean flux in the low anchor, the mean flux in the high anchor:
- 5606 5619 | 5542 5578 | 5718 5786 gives 0.08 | 6.5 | 6.66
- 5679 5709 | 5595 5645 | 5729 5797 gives 0.02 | 6.33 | 6.58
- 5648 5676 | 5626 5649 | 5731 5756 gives 0.01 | 6.52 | 6.68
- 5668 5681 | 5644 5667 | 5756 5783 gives -0.06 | 6.33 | 6.68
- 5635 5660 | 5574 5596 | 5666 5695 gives -0.04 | 6.16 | 6.5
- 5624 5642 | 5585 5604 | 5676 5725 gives -0.06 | 6.09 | 6.45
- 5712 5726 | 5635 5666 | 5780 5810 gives -0.02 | 6.51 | 6.43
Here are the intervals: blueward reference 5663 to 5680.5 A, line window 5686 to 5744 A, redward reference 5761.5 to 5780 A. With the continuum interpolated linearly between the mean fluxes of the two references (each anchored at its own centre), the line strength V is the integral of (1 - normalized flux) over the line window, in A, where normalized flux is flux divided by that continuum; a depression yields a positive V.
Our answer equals 1.32 A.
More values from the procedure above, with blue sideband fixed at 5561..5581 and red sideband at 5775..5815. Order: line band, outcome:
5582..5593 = 0.8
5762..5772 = -0.7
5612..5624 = 1.2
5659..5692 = 0.1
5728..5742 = -0.5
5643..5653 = 0.5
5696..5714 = 0.1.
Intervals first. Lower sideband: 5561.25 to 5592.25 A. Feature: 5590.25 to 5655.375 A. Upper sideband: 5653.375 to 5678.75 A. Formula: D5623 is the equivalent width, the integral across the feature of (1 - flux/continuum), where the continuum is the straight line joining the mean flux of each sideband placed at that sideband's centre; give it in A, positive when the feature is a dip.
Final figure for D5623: 1.6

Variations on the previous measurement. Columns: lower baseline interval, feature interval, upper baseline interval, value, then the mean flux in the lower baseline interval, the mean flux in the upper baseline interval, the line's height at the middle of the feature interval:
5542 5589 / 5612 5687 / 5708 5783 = 1.7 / 6.42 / 6.67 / 6.54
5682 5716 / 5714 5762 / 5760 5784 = -0.4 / 6.42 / 6.73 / 6.58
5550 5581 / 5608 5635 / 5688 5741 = 1.5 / 6.43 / 6.53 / 6.47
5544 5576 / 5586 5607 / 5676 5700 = 1.1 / 6.51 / 6.41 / 6.49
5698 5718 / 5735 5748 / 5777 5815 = -0.7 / 6.4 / 6.45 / 6.42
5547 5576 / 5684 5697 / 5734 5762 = 0.3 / 6.47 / 6.64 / 6.59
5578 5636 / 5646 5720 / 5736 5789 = -0.5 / 6.2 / 6.62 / 6.4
